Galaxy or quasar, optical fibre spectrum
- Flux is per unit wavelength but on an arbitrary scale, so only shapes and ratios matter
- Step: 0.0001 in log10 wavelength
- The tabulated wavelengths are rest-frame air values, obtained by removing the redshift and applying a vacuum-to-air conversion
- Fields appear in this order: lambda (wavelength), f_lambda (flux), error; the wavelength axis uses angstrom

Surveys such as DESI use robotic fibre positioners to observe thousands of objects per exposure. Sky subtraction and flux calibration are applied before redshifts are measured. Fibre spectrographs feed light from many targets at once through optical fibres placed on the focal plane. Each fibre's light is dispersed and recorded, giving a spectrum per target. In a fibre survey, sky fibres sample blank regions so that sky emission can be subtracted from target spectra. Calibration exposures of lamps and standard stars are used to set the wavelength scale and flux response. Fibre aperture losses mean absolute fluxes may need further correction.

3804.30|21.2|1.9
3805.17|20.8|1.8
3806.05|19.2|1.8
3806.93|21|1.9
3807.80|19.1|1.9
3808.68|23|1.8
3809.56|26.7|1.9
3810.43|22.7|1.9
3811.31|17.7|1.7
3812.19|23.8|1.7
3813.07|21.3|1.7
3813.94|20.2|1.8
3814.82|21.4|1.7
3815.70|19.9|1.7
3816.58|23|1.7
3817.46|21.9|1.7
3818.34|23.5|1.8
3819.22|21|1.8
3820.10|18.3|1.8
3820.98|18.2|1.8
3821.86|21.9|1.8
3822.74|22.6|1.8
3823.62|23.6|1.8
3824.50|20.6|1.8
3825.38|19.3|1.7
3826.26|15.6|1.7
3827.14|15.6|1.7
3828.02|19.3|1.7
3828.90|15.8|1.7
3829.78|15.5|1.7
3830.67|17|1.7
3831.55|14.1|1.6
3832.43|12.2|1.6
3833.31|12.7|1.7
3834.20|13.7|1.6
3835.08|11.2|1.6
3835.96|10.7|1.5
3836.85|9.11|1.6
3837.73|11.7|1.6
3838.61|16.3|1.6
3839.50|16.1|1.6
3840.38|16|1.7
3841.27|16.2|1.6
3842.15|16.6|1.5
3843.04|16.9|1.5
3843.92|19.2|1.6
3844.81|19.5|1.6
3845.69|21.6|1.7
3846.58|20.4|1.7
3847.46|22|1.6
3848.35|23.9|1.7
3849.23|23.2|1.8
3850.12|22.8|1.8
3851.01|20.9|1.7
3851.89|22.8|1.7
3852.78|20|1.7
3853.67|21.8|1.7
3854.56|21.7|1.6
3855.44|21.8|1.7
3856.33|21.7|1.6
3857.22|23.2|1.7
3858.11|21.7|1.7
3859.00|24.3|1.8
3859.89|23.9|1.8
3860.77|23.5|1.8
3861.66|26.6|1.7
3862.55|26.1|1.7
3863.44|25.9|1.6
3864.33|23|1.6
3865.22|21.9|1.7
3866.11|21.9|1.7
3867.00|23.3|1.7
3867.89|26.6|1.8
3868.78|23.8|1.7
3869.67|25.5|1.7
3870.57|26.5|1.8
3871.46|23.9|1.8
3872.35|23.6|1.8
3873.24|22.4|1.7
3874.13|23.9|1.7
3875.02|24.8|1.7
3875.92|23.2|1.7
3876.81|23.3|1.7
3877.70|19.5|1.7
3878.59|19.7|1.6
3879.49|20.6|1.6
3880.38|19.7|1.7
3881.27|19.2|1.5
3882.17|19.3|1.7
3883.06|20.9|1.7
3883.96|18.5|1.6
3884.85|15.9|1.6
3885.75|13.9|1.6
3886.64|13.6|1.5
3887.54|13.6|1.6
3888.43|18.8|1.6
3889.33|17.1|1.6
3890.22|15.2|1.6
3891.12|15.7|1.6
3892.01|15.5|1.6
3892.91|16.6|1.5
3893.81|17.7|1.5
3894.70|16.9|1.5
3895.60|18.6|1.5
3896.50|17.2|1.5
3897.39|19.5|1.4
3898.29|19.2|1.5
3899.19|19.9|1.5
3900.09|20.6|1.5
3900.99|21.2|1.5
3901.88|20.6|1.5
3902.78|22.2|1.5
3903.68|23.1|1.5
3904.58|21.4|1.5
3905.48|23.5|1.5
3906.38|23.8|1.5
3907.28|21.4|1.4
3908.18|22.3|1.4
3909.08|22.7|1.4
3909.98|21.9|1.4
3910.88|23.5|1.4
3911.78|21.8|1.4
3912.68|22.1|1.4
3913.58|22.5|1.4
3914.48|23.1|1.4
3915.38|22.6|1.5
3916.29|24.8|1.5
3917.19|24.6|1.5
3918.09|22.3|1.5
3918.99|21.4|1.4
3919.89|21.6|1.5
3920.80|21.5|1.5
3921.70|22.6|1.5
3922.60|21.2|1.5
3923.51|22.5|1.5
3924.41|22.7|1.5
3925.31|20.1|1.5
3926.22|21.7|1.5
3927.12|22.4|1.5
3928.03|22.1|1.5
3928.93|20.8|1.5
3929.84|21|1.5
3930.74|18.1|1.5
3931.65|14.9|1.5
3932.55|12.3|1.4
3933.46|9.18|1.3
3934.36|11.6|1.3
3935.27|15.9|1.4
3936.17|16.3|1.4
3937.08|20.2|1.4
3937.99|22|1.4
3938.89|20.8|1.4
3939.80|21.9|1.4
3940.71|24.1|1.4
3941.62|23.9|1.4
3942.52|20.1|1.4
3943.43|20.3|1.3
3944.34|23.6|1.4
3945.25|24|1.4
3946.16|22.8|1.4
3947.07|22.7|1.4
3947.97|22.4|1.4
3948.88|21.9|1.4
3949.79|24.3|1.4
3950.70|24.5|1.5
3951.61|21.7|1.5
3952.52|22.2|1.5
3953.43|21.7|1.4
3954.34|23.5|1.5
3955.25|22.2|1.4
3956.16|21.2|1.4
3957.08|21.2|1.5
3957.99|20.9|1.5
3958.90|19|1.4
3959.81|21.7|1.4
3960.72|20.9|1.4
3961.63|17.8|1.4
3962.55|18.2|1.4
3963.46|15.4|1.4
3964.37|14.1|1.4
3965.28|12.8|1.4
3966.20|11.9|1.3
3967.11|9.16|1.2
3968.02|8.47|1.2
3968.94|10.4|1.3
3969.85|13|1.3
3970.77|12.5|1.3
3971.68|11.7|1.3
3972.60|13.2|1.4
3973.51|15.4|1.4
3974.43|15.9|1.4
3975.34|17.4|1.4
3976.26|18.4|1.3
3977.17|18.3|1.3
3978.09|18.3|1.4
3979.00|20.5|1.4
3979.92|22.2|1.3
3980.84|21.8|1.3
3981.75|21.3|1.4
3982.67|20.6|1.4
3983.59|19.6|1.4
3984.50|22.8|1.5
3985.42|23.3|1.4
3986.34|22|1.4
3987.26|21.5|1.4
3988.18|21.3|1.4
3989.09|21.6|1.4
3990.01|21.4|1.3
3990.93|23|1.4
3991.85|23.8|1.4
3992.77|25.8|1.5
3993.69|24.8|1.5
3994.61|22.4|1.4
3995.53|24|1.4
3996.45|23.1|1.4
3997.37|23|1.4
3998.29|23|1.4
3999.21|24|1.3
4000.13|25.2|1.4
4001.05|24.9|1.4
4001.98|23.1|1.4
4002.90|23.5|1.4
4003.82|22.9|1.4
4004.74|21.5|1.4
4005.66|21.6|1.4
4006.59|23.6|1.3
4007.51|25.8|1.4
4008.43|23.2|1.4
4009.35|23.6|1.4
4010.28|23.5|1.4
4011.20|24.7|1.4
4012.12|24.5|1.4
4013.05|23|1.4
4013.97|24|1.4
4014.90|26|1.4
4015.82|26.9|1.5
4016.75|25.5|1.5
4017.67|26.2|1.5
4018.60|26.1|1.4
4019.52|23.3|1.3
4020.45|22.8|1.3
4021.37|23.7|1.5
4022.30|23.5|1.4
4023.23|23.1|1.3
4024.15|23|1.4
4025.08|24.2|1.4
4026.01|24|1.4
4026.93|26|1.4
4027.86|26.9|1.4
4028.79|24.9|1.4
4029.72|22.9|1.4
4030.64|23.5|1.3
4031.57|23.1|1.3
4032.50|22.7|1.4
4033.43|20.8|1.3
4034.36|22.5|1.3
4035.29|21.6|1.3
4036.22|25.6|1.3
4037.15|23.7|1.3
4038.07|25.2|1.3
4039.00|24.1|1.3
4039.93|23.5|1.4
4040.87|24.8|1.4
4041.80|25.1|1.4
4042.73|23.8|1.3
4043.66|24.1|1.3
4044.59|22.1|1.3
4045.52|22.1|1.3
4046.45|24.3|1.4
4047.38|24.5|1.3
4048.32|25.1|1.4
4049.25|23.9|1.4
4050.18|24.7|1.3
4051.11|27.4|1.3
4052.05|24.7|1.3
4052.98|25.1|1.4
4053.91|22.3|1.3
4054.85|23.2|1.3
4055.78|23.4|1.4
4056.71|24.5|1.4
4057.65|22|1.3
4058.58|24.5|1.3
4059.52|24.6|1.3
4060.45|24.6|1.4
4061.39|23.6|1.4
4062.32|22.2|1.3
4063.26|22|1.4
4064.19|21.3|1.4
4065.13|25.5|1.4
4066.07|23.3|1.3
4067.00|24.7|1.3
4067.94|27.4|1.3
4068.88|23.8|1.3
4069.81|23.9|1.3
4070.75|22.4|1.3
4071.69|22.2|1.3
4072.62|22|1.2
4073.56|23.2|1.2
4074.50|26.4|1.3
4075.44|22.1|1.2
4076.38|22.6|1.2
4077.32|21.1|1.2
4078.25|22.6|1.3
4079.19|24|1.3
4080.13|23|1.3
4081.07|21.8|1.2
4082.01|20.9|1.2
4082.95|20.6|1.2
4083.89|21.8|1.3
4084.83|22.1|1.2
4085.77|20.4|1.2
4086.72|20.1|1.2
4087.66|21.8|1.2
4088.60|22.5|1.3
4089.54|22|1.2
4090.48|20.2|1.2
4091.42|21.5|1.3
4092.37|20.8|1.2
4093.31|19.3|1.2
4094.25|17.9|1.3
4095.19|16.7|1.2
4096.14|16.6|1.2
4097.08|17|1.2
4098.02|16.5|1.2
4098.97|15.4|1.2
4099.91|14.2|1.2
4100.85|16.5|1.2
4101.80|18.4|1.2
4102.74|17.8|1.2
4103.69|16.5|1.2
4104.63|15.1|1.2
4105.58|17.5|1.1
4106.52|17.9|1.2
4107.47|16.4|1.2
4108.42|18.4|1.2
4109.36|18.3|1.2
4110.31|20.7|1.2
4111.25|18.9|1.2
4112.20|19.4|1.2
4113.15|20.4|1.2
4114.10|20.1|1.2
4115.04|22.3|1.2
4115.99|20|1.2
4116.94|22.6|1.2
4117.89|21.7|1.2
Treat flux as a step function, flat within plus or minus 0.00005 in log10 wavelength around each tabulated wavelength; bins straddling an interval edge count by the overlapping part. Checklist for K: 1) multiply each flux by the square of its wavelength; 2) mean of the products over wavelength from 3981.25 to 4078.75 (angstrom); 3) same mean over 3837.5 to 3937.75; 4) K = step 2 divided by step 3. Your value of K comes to 1.24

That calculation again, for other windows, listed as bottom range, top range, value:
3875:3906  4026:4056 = 1.37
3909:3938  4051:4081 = 1.24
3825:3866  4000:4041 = 1.37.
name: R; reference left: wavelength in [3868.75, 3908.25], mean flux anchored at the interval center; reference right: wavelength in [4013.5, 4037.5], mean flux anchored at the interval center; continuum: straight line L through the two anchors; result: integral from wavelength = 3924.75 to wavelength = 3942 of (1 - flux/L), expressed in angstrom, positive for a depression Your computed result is 1.97 angstrom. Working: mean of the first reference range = 20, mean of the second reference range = 24.1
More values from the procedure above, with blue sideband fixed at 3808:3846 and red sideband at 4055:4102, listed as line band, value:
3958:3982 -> 4.7 angstrom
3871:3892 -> -0.4 angstrom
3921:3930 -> -1.0 angstrom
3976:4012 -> -3.7 angstrom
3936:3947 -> -1.2 angstrom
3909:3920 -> -1.9 angstrom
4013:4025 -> -2.1 angstrom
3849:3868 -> -4.5 angstrom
